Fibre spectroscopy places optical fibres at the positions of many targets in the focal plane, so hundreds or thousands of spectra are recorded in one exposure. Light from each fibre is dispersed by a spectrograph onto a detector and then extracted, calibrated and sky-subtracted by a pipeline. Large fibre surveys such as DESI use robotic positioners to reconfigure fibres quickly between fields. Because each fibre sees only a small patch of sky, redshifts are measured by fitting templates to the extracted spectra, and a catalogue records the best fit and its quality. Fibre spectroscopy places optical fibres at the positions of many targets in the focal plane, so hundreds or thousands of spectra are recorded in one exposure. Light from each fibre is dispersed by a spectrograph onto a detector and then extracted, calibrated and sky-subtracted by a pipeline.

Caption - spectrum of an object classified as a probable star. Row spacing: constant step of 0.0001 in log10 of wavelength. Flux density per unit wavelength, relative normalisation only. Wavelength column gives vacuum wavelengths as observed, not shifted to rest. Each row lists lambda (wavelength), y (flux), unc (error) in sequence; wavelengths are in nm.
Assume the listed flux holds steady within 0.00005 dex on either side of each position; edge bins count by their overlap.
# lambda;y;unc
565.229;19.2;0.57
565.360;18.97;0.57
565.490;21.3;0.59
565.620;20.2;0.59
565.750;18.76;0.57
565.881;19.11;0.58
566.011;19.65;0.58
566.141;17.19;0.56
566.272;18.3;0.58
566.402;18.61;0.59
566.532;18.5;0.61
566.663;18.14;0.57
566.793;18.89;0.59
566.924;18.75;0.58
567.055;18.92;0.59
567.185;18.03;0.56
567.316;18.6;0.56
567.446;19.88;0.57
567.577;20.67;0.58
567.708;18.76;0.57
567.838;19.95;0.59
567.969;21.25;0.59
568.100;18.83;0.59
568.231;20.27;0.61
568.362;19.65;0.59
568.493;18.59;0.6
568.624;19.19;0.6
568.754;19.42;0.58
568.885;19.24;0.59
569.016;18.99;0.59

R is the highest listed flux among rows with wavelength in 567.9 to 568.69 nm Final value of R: 21.25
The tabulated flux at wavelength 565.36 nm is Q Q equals 18.97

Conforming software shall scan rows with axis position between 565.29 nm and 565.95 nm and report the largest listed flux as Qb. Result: 21.3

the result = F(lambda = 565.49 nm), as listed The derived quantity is 21.3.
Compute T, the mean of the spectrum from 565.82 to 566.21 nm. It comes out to 18.6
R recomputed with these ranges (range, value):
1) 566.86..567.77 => 20.67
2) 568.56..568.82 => 19.42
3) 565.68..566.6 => 19.65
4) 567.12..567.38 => 18.6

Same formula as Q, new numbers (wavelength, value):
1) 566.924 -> 18.75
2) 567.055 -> 18.92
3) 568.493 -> 18.59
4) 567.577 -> 20.67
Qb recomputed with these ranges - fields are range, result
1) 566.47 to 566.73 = 18.5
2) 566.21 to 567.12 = 18.92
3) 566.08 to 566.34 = 18.3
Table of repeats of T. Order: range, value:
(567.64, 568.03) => 20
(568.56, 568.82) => 19.4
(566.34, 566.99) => 18.6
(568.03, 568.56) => 19.3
